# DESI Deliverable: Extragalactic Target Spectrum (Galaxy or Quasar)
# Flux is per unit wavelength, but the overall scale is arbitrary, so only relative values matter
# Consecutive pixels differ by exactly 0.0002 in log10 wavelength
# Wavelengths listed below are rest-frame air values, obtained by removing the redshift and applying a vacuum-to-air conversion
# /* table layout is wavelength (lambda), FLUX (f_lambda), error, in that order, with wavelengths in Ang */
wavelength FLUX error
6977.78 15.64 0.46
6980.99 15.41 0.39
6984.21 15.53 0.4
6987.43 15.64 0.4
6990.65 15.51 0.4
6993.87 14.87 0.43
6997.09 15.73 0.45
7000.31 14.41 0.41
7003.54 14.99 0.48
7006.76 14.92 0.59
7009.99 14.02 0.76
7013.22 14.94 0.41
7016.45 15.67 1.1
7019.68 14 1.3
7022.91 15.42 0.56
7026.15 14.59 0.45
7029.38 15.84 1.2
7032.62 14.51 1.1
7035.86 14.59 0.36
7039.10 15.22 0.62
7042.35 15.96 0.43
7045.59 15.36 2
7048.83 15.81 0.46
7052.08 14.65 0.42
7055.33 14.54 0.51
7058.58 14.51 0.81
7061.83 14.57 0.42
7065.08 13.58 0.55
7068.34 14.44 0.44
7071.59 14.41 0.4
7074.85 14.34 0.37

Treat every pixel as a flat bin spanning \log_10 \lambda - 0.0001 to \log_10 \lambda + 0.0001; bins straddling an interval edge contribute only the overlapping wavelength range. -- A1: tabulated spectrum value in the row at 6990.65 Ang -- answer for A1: 15.51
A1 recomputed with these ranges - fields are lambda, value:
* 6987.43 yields 15.64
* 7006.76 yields 14.92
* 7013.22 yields 14.94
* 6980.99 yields 15.41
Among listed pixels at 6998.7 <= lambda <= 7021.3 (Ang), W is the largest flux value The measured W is 15.67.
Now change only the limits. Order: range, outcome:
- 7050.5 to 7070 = 14.65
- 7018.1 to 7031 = 15.84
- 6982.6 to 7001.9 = 15.73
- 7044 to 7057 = 15.81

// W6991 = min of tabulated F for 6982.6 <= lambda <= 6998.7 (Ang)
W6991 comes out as 14.87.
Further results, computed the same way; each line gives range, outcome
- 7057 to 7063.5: 14.51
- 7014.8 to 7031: 14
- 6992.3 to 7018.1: 14.02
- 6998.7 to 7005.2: 14.41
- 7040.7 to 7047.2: 15.36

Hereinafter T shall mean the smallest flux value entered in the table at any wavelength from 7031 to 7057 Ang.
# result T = 14.51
